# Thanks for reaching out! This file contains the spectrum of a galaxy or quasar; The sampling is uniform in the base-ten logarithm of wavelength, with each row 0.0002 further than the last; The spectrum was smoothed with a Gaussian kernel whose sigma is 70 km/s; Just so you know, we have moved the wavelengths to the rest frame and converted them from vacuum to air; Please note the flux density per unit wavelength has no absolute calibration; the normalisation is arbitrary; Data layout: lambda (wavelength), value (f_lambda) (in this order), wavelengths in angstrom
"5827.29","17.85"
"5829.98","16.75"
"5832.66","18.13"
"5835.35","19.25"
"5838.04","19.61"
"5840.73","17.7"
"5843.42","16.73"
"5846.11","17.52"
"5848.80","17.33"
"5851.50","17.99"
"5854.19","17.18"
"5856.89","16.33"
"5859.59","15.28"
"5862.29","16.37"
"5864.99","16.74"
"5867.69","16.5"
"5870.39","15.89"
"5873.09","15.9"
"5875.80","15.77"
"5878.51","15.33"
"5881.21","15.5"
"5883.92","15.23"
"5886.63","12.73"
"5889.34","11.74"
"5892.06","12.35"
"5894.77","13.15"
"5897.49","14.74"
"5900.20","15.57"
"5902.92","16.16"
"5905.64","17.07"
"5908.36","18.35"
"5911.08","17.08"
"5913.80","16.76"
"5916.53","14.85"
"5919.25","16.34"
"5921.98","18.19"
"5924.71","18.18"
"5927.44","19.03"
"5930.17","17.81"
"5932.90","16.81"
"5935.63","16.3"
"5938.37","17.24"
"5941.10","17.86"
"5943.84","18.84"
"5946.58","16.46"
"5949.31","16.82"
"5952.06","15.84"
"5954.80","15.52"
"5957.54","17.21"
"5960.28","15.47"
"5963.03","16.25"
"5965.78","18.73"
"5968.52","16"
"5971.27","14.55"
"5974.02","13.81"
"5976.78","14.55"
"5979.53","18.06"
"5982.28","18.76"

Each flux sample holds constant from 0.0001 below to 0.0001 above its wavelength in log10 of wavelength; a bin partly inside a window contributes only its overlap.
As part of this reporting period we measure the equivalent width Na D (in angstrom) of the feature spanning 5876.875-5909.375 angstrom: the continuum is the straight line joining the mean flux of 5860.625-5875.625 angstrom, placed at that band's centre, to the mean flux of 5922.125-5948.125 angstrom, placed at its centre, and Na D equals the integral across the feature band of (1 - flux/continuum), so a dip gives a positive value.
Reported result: 3.8 angstrom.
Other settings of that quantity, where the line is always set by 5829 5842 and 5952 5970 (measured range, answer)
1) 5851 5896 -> 6.4 angstrom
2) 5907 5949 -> -0.9 angstrom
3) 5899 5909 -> 0.4 angstrom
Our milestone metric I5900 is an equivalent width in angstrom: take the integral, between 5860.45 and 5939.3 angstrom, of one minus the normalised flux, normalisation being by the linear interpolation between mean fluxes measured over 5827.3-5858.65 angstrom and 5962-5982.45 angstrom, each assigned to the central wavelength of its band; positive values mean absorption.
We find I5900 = 4.7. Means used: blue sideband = 17.7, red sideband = 16.2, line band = 16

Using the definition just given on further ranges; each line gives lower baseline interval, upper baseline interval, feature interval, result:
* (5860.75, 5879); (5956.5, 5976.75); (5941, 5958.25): -1.01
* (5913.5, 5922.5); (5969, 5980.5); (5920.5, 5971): -4.14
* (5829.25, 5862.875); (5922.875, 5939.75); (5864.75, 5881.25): 1.46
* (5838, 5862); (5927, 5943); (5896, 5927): 1.17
